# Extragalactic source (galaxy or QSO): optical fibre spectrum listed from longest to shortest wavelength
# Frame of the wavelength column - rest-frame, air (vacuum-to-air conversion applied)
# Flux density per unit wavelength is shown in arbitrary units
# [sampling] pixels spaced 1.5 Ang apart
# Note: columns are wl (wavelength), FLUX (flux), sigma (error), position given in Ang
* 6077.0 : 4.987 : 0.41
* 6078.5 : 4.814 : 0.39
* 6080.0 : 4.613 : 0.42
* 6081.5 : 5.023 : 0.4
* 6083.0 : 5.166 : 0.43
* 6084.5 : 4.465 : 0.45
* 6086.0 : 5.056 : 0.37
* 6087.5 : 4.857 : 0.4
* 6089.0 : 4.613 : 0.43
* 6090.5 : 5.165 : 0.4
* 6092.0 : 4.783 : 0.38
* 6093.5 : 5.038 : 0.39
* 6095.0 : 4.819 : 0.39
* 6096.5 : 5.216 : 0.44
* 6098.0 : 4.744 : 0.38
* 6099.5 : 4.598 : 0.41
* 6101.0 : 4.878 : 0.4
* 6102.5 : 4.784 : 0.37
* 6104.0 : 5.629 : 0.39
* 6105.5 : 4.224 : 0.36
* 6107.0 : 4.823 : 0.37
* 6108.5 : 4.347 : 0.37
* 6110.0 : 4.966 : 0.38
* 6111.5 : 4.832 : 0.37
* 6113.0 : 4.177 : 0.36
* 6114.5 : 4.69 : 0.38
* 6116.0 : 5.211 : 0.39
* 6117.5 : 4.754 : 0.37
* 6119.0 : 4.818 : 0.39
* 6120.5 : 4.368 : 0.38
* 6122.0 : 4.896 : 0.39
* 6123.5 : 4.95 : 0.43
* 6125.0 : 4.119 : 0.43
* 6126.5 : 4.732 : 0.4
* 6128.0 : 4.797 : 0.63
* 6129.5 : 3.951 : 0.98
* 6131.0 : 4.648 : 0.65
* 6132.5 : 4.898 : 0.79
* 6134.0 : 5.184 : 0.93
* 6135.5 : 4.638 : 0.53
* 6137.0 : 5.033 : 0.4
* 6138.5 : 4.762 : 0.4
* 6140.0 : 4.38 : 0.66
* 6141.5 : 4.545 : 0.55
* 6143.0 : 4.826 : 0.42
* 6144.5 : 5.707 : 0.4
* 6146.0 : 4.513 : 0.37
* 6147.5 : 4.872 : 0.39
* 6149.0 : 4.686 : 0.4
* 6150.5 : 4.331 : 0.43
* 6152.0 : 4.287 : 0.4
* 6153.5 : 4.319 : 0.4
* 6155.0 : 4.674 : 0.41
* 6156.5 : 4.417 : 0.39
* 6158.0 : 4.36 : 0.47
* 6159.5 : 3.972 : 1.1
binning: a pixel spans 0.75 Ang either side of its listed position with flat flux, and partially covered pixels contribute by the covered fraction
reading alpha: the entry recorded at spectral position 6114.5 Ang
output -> 4.69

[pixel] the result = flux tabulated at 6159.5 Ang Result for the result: 3.972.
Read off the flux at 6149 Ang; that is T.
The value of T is 4.686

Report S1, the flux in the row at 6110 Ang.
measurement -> 4.966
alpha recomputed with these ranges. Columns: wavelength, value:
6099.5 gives 4.598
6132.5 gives 4.898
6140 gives 4.38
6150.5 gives 4.331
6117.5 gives 4.754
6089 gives 4.613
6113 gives 4.177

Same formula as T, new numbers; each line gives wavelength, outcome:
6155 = 4.674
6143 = 4.826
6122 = 4.896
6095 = 4.819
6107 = 4.823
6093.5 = 5.038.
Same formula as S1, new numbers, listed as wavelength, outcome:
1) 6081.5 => 5.023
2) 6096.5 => 5.216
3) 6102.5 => 4.784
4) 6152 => 4.287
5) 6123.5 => 4.95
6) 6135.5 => 4.638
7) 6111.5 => 4.832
